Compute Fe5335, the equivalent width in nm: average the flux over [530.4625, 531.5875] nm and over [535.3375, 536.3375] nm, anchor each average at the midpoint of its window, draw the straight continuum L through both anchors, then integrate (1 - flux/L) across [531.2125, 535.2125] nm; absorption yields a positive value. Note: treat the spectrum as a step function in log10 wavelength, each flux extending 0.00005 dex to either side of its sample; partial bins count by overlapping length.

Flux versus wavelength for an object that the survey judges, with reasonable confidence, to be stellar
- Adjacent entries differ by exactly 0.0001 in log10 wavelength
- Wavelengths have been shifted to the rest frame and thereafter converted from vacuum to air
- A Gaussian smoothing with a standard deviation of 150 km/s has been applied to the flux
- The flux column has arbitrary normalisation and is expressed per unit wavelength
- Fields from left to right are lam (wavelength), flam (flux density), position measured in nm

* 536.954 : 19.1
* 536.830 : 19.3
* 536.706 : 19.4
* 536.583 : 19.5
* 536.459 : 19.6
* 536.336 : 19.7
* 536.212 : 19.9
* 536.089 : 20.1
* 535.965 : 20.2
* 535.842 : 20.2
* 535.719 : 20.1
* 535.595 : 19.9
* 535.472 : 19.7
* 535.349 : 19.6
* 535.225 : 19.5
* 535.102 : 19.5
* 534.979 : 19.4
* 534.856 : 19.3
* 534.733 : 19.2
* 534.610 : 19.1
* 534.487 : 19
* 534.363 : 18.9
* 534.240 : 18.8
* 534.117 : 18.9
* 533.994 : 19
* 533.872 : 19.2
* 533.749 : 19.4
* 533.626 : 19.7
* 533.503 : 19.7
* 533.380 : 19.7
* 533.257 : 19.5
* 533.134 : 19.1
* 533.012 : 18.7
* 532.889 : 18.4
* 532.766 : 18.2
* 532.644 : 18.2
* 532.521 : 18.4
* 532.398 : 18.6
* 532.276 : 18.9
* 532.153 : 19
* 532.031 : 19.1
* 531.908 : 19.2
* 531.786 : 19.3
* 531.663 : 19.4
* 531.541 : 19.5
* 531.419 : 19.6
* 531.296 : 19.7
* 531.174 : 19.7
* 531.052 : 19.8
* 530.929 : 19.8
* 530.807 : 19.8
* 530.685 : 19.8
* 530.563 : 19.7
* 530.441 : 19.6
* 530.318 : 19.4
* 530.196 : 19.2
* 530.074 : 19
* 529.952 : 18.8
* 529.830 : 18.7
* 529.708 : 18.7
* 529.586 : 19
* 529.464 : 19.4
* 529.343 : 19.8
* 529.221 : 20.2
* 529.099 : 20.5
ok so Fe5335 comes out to 0.14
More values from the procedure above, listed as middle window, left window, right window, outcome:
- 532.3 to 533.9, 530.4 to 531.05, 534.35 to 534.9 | 0.030 nm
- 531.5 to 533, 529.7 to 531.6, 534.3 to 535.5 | 0.043 nm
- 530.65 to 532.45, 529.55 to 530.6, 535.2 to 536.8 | -0.013 nm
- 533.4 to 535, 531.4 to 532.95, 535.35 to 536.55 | 0.019 nm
